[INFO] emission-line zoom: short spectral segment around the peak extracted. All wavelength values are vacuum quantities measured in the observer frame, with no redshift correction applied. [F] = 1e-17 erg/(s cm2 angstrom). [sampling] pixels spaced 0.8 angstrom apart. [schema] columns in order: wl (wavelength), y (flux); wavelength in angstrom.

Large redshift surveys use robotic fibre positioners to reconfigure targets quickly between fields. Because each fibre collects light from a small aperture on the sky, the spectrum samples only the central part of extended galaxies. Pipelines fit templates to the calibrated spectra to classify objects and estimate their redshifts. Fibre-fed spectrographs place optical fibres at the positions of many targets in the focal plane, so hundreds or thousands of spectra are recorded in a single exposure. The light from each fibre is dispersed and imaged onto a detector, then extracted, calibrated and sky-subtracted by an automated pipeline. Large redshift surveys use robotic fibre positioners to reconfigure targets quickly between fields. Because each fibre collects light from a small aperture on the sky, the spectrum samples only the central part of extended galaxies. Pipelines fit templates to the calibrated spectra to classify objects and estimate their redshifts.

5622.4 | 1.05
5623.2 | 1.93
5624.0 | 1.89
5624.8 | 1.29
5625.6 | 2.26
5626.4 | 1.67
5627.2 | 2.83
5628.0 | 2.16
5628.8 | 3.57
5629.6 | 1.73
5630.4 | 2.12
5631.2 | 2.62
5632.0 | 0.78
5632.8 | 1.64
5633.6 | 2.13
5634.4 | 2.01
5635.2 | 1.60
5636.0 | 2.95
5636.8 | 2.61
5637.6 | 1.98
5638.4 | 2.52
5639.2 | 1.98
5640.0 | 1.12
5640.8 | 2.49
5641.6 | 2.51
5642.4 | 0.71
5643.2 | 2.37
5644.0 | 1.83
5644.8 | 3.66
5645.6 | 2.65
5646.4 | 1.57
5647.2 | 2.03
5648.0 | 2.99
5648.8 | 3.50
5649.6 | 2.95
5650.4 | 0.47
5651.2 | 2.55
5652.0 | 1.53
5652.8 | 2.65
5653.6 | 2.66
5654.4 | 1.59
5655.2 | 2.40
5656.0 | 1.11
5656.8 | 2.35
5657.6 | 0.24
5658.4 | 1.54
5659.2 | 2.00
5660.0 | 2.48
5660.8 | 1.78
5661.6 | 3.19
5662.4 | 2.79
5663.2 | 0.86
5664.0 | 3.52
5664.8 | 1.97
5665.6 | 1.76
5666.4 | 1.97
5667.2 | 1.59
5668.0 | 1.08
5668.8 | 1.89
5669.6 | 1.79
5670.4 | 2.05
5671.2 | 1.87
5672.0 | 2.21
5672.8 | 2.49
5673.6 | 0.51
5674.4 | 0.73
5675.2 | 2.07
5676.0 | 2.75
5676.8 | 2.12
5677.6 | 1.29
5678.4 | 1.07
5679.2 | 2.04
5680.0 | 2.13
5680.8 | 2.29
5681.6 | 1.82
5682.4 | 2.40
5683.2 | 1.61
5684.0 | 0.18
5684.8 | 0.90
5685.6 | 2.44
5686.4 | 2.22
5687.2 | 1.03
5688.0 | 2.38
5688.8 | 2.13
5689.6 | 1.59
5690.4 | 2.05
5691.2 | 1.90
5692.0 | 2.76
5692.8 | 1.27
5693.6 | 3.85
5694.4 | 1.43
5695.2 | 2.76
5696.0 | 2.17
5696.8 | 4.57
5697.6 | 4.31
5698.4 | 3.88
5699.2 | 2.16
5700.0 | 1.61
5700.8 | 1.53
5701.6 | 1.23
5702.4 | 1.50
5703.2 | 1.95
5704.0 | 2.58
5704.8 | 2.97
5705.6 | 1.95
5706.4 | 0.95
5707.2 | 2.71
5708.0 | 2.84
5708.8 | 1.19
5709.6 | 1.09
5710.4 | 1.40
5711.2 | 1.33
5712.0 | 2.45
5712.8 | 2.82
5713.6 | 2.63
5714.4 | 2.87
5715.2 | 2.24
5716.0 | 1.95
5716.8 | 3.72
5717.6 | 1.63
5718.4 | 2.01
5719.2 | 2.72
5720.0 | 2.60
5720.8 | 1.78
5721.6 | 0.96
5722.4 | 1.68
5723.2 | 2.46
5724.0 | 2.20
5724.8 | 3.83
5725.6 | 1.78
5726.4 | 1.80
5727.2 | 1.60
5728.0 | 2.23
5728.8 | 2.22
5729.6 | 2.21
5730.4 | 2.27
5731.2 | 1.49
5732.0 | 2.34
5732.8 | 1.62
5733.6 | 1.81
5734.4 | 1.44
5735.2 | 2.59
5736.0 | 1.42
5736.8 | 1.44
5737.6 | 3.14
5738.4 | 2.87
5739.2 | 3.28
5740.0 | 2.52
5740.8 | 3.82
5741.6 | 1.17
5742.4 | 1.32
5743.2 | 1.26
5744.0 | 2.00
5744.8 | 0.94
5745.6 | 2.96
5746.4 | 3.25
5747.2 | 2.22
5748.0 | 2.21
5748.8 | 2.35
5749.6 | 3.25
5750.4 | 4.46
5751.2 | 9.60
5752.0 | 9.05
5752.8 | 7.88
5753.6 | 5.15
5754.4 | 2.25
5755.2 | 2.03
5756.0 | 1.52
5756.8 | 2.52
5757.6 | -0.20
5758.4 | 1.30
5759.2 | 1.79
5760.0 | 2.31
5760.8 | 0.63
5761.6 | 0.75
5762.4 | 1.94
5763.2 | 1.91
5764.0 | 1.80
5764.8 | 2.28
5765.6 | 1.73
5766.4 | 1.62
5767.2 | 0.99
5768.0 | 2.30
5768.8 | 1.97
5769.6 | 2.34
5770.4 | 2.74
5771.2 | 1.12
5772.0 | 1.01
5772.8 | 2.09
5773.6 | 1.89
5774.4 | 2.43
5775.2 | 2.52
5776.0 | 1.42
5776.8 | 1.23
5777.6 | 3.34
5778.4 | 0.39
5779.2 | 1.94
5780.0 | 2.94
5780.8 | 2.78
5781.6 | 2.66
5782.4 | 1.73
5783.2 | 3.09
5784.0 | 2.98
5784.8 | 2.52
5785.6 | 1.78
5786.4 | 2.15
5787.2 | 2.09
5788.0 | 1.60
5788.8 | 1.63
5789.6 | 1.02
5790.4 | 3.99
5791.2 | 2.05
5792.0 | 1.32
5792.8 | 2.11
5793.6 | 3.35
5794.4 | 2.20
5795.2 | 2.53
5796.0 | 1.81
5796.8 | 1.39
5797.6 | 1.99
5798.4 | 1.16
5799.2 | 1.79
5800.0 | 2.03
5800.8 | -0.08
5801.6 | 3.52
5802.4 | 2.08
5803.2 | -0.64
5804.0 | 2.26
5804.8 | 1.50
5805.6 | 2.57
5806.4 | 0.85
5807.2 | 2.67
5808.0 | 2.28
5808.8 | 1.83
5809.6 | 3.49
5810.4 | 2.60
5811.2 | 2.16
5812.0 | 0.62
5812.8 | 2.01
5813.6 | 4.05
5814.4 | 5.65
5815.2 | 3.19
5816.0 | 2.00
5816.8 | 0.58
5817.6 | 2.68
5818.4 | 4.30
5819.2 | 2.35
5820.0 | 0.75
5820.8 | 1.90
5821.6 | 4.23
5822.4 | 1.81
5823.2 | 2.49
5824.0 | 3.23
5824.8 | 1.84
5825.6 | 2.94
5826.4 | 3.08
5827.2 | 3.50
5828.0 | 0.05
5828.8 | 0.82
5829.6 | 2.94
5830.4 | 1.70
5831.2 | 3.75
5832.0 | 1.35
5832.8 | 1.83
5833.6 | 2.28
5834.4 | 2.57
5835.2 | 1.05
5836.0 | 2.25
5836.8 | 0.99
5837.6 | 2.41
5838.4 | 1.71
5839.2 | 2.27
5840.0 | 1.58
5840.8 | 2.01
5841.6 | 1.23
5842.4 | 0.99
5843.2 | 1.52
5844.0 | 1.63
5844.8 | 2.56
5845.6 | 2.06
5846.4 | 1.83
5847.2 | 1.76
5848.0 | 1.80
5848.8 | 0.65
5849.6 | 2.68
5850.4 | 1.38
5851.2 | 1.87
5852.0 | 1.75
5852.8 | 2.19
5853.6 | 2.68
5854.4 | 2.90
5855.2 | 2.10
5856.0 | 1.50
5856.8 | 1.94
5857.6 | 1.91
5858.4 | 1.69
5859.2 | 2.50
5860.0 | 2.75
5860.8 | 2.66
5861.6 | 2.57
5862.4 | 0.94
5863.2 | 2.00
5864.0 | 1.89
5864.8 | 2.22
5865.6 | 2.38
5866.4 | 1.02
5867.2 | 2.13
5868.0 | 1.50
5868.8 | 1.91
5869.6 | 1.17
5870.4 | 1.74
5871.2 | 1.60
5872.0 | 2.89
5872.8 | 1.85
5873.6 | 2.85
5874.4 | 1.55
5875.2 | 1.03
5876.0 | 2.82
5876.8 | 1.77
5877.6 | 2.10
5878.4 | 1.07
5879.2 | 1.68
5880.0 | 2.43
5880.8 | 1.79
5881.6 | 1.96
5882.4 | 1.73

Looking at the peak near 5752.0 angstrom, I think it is [O III]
